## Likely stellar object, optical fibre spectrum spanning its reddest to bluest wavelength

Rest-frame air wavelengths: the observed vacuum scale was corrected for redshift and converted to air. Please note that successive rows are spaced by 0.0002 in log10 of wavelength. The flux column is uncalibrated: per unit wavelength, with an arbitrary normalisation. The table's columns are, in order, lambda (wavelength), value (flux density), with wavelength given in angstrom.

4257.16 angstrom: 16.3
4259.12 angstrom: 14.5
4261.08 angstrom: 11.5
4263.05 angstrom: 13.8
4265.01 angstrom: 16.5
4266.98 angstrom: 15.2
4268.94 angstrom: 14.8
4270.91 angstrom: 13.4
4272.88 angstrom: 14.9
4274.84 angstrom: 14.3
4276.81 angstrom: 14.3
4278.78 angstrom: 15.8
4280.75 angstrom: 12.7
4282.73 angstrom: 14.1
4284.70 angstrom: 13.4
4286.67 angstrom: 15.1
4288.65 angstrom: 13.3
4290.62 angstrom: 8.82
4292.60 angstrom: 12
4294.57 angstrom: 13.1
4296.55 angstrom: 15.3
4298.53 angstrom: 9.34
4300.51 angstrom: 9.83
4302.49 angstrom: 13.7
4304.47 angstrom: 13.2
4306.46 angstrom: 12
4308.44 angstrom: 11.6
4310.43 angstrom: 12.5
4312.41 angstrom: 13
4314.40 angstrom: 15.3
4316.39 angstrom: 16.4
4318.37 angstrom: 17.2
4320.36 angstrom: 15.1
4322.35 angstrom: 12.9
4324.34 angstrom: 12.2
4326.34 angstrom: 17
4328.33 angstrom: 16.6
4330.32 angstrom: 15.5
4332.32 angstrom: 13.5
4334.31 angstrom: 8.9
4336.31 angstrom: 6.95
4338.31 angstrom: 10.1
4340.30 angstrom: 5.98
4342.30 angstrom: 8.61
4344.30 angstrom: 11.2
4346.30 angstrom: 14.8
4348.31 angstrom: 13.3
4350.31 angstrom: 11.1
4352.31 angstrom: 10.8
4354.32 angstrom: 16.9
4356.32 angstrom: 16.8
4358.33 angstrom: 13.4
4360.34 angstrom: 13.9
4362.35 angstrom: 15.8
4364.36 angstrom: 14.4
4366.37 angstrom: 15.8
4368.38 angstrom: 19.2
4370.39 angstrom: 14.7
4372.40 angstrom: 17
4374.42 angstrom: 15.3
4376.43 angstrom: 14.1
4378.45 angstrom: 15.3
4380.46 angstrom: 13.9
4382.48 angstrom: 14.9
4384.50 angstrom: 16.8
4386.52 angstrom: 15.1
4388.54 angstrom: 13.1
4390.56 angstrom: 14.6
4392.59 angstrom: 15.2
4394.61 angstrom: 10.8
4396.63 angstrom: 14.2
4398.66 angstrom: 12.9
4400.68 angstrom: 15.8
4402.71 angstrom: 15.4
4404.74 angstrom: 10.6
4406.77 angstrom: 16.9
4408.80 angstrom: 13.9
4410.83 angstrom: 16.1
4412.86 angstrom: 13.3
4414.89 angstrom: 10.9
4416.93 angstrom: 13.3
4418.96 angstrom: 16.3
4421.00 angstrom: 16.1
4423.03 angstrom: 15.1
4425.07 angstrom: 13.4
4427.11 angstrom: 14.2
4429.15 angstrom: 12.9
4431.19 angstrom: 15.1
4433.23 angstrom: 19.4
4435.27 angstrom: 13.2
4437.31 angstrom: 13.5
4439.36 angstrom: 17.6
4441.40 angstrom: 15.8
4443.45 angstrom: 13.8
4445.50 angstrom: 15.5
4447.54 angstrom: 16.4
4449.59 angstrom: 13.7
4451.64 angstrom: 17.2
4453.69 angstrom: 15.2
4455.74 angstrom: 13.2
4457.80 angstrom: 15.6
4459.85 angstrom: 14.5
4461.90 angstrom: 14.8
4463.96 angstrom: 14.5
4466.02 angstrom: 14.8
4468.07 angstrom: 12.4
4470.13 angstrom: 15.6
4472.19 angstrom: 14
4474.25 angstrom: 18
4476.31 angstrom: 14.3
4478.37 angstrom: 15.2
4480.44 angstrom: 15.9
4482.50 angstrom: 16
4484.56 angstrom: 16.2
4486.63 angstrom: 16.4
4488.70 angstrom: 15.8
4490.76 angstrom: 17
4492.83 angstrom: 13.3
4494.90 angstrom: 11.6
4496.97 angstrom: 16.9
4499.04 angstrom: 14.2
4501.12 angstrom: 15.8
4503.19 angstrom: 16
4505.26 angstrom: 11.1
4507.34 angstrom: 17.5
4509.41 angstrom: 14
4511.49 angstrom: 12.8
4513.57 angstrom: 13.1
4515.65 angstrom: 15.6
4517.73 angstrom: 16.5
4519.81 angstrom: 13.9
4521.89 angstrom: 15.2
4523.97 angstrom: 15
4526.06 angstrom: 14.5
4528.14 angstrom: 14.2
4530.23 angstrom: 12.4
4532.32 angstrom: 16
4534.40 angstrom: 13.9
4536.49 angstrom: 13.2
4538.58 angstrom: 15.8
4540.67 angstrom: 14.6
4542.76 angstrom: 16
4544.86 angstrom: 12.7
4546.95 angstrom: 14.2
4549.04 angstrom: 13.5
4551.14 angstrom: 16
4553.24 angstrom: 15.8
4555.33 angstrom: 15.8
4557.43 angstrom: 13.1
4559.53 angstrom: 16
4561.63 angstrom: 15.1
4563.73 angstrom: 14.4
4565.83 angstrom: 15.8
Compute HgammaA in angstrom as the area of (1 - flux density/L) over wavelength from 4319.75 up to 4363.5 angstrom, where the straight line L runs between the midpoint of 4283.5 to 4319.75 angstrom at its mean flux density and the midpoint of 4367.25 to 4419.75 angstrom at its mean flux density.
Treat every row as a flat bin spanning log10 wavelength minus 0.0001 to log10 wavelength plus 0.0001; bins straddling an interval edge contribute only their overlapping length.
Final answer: 3.1 angstrom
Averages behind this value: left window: 13.1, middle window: 12.8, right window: 14.6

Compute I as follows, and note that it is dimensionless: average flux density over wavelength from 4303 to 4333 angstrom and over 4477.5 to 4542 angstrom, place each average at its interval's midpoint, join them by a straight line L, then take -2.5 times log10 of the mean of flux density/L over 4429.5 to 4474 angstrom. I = -0.03 mag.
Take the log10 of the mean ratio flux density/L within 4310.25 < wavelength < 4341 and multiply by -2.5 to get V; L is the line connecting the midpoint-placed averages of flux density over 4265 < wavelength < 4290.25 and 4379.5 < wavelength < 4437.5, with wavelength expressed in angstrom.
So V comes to 0.090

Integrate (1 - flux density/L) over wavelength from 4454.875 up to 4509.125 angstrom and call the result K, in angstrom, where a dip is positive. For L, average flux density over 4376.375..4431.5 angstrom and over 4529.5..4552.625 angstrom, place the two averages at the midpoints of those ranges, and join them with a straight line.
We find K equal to -2.4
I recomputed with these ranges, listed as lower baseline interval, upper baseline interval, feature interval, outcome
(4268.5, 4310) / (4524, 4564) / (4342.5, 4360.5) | 0.008 mag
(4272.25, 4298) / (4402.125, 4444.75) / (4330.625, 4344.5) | 0.414 mag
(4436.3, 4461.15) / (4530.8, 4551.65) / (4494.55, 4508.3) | -0.006 mag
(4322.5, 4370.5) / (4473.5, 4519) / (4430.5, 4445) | -0.082 mag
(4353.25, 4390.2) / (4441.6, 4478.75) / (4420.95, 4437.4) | 0.023 mag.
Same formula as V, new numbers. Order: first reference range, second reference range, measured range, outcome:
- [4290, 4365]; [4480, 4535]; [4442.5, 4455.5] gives -0.073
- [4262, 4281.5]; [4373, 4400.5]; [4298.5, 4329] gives 0.061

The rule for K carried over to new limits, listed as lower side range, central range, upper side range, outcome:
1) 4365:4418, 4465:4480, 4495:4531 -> -0.4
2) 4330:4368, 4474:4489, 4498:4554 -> -1.9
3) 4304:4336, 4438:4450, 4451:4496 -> -0.6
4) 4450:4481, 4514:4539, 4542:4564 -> 0.4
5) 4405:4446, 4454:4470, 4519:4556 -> 0.3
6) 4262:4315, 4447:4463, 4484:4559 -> -0.8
